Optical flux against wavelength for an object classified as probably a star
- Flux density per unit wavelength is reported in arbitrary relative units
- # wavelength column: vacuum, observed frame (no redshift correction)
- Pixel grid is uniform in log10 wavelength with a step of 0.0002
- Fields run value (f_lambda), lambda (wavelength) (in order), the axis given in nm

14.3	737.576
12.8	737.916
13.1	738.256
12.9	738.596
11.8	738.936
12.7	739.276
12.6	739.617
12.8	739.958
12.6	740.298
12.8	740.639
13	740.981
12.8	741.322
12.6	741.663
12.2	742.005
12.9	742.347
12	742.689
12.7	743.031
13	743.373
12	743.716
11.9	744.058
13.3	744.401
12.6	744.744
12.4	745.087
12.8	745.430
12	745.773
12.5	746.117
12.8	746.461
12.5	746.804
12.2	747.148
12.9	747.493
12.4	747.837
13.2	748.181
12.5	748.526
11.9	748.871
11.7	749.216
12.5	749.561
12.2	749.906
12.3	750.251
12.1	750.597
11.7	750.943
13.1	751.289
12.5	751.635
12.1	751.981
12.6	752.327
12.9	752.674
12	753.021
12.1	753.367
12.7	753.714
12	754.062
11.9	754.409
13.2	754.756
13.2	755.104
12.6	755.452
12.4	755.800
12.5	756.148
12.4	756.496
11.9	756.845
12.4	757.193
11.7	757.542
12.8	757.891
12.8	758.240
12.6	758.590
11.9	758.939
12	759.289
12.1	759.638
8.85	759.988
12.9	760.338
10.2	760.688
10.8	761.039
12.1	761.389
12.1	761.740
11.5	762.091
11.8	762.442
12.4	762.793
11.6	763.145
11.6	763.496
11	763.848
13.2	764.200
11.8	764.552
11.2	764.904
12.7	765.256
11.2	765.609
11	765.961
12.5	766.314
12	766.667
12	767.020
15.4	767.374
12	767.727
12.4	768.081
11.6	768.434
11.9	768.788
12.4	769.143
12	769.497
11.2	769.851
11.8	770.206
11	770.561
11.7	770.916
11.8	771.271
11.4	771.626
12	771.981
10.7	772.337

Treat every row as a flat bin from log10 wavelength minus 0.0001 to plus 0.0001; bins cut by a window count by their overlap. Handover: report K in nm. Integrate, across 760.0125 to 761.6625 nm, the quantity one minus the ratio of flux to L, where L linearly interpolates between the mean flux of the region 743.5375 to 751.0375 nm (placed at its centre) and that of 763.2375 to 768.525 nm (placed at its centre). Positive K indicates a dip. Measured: 0.12 nm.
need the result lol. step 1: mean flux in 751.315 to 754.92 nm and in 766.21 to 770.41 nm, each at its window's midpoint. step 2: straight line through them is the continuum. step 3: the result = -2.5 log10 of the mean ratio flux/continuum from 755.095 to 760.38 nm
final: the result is 0.02 mag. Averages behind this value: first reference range 12.4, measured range 12.1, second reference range 12.3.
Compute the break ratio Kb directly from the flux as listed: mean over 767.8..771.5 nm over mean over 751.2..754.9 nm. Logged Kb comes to 0.9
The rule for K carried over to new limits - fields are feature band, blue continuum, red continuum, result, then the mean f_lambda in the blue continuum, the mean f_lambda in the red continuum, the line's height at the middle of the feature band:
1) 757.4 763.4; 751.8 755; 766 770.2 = 0.27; 12.4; 12.2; 12.3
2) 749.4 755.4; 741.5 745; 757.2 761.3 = -0.18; 12.5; 11.7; 12.1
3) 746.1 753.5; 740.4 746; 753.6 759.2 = 0.06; 12.6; 12.4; 12.5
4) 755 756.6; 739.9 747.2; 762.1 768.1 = -0.04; 12.6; 12.1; 12.3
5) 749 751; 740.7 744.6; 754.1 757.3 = 0.07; 12.6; 12.5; 12.5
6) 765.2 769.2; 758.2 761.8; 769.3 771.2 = -0.23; 11.6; 11.6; 11.6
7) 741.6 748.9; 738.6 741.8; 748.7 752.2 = -0.05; 12.7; 12.2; 12.4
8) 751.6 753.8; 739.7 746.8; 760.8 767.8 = -0.02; 12.6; 12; 12.3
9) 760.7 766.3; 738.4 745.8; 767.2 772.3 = 0.19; 12.6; 12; 12.1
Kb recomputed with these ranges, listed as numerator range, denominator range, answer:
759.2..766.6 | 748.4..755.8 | 0.94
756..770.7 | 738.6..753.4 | 0.96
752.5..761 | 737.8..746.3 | 0.96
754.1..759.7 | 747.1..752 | 1.00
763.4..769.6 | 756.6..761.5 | 1.03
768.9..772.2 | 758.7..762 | 1.02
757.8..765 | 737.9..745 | 0.93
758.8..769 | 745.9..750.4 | 0.95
